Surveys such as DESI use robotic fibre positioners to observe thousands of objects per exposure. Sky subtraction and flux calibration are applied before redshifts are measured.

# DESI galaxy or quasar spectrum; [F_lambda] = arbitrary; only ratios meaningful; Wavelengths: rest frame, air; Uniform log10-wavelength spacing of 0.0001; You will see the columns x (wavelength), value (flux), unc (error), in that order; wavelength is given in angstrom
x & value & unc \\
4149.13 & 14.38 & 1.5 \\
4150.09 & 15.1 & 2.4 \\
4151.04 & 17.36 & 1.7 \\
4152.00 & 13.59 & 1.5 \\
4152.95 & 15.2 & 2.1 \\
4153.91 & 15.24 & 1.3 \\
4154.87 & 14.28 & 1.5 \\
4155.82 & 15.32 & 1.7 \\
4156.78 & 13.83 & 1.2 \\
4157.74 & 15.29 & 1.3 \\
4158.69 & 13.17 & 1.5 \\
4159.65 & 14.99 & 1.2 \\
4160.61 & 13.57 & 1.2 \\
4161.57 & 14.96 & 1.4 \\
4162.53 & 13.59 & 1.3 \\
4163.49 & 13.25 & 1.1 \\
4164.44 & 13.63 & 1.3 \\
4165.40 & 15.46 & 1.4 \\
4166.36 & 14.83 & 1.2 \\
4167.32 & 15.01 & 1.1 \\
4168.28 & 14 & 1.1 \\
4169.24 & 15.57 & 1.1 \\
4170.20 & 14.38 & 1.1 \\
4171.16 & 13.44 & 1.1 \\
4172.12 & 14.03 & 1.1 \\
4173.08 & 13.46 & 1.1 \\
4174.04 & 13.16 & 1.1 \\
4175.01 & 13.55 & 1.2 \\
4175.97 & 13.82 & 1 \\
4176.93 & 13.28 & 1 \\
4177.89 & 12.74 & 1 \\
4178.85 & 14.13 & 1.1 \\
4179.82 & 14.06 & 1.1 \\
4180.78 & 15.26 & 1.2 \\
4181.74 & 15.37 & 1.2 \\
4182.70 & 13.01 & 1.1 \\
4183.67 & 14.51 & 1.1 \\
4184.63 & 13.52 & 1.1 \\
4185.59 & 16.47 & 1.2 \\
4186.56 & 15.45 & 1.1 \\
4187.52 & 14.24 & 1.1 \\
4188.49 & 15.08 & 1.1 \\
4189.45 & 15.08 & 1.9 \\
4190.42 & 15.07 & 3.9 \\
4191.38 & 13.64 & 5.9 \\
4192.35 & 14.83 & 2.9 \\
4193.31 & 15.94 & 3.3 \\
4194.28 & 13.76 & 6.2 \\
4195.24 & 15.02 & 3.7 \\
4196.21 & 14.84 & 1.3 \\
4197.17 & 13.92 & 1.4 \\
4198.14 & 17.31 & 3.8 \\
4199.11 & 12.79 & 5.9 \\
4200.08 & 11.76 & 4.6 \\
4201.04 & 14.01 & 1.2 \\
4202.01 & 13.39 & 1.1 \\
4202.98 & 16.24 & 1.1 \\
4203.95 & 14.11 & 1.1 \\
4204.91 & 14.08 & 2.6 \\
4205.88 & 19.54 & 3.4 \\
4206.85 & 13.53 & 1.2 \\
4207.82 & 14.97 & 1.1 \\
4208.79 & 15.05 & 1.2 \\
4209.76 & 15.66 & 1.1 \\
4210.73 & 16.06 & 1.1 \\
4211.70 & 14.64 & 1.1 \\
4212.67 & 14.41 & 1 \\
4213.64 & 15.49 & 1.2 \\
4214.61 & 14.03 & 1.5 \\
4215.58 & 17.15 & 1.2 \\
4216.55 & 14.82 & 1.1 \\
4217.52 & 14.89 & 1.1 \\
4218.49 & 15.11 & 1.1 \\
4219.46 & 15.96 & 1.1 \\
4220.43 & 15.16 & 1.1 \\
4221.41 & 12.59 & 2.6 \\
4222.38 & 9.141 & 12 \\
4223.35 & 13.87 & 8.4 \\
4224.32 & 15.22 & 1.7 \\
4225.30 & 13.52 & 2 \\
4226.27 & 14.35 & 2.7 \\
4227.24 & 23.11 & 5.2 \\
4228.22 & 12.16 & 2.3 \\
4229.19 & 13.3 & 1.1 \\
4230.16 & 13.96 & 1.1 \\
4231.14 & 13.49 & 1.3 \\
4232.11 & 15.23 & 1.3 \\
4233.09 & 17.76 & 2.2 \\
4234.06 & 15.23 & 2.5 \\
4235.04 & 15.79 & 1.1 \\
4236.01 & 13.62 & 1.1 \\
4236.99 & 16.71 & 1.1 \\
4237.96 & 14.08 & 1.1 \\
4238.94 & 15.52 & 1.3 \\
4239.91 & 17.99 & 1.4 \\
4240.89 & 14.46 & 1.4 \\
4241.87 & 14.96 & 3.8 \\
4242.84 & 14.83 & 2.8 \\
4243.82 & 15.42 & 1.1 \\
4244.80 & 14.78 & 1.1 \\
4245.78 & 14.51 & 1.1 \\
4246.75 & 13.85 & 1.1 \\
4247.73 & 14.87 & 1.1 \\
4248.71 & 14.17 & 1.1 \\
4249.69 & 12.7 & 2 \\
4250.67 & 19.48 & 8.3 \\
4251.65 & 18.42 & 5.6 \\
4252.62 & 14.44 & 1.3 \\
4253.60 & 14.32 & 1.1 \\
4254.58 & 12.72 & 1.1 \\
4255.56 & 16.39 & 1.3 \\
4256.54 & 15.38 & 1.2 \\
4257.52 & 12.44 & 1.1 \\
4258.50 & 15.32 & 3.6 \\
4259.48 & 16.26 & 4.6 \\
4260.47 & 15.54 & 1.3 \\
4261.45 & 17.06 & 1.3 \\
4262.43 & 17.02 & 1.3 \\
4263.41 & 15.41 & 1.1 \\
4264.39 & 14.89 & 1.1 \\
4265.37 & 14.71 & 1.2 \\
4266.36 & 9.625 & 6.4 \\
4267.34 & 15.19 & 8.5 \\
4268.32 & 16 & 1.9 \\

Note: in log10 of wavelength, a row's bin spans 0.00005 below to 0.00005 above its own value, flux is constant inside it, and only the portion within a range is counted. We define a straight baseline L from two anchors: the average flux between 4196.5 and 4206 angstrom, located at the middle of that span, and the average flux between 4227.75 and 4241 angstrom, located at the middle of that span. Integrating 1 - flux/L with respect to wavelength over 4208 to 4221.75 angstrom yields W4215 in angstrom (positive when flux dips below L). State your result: -0.4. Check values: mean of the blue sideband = 14.5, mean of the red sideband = 15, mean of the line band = 15.1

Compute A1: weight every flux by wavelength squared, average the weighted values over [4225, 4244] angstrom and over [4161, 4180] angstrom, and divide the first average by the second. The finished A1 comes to 1.13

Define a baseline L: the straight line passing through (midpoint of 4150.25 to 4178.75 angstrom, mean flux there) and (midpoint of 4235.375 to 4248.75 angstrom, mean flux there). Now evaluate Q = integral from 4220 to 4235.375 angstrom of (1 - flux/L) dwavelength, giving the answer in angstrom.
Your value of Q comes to 0.3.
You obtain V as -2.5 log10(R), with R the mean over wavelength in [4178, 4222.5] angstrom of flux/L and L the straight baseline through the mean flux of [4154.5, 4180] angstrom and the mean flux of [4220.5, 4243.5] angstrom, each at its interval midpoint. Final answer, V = -0.02 mag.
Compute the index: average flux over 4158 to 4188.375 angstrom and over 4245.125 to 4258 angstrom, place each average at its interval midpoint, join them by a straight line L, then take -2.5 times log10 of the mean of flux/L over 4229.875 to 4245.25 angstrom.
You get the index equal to -0.03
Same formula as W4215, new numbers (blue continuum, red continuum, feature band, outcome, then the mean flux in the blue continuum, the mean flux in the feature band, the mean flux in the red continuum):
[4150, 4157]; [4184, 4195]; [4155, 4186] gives 1.53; 15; 14.2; 14.8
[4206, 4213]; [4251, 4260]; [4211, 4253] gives 0.38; 15.1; 15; 15.2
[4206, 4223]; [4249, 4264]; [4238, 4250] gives 0.34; 14.7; 14.8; 15.5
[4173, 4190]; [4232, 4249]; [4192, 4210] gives -0.24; 14.2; 14.8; 15.2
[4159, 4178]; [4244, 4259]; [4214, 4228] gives -0.25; 14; 14.9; 14.9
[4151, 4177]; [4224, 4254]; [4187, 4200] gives 0.02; 14.3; 14.6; 15.2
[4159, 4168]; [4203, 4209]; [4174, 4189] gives 0.49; 14.3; 14.3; 15.3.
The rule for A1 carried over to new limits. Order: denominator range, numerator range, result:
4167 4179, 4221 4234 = 1.07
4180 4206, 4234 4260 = 1.06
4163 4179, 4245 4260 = 1.12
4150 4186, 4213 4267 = 1.08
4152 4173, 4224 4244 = 1.10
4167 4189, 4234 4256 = 1.10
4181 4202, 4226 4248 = 1.07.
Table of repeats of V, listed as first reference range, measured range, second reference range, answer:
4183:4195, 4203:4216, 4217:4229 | -0.05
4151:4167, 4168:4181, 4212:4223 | 0.05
